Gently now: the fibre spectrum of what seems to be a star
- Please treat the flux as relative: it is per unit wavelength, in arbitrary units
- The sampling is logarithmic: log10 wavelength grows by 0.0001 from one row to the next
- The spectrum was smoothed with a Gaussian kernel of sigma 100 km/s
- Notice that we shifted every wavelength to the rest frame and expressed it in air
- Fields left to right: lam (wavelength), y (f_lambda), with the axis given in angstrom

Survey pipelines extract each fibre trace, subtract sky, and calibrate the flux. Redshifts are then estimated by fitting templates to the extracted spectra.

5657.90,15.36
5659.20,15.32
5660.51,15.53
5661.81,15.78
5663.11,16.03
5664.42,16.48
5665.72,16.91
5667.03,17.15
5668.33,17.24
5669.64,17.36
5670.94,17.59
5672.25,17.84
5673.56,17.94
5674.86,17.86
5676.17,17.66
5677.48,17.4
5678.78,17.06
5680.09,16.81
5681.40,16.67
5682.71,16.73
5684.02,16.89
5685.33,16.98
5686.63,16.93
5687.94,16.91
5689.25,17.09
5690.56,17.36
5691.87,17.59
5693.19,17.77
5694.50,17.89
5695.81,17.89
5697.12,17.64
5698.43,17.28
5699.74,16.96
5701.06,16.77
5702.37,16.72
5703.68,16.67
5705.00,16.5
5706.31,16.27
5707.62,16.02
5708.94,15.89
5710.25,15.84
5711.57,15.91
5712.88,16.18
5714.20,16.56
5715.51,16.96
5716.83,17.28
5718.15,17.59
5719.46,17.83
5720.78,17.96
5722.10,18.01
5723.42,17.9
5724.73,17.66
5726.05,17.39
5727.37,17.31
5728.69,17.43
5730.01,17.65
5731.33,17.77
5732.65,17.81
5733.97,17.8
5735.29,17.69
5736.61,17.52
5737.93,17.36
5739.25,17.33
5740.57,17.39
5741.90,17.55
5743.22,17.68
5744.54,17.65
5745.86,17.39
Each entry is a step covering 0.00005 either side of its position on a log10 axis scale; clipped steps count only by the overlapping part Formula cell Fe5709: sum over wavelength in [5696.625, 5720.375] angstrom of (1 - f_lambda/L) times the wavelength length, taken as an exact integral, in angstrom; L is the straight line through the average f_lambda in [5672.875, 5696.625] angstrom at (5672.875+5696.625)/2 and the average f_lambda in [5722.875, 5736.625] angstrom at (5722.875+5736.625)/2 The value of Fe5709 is 1.0 angstrom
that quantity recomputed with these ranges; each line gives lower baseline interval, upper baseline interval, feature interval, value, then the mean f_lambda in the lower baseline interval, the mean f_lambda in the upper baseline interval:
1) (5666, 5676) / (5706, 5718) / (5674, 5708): -0.3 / 17.5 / 16.4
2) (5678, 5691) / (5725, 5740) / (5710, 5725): 0.2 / 17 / 17.6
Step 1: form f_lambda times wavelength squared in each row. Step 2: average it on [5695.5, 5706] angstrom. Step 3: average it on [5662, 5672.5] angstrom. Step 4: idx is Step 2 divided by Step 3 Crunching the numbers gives 1.01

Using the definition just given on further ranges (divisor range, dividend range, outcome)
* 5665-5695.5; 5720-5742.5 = 1.04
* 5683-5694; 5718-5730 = 1.04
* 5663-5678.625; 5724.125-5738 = 1.04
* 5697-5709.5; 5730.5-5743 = 1.07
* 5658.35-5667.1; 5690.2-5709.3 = 1.07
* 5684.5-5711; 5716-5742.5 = 1.05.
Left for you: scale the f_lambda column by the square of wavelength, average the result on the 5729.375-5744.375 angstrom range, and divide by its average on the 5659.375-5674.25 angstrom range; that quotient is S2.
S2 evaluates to 1.07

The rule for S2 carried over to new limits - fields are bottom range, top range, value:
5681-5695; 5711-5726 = 1.02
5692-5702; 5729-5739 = 1.03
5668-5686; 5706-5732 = 1.00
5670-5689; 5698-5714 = 0.96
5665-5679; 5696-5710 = 0.97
